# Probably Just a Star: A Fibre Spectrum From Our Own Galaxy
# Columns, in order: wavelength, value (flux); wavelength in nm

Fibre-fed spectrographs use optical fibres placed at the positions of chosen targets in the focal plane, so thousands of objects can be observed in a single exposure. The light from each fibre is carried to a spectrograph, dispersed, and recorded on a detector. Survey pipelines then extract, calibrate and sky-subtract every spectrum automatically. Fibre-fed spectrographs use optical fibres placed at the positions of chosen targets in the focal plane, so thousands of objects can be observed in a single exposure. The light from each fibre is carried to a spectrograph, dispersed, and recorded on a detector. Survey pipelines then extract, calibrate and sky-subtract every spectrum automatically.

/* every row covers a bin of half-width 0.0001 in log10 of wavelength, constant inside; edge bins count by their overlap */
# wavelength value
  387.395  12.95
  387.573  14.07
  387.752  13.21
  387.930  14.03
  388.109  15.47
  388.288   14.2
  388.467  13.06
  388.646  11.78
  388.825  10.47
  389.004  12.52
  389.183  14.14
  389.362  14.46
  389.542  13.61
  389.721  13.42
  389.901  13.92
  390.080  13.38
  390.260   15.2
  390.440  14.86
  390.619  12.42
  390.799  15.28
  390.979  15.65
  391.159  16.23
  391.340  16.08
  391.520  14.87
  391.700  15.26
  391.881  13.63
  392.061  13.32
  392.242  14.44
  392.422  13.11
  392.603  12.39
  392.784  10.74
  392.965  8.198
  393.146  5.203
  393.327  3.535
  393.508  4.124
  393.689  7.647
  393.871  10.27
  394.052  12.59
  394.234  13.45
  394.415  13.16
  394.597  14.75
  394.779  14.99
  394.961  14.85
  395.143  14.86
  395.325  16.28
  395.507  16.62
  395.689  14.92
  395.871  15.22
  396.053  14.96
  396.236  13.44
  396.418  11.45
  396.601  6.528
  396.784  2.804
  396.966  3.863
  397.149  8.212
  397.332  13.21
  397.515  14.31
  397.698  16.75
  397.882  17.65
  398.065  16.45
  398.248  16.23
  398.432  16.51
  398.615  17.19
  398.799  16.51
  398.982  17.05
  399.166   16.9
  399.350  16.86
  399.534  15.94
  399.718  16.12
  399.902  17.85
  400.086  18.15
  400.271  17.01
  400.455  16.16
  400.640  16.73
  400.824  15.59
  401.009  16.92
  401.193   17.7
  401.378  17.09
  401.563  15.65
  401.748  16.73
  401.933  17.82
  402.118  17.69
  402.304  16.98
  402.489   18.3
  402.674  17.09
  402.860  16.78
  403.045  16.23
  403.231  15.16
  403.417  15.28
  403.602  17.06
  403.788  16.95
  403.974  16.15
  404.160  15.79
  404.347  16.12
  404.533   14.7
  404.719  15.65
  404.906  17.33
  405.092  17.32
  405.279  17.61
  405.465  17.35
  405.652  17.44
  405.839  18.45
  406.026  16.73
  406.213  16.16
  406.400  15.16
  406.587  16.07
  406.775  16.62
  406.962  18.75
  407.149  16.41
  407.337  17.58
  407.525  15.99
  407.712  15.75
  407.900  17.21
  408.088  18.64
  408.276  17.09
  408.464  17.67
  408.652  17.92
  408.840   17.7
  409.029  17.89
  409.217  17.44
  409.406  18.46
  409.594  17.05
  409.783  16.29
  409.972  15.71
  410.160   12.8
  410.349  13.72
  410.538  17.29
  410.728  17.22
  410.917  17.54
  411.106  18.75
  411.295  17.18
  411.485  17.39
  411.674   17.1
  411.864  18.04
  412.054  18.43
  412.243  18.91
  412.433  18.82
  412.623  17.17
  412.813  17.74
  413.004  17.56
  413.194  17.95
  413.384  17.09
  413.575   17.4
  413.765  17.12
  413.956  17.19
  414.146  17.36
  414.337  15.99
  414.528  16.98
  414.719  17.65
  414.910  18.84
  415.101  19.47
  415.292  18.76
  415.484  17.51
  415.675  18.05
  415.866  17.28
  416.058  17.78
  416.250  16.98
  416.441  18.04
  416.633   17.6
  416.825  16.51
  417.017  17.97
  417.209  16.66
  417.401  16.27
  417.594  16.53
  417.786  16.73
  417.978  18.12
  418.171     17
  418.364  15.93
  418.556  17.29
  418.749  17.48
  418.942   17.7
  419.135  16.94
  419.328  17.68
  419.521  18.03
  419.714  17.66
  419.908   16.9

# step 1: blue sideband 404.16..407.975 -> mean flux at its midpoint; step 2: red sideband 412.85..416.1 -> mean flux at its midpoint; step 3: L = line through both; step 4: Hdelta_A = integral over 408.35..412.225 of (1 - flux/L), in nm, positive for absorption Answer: 0.01 nm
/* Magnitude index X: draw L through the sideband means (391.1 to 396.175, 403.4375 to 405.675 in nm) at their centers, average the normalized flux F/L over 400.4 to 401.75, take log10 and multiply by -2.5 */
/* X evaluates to -0.09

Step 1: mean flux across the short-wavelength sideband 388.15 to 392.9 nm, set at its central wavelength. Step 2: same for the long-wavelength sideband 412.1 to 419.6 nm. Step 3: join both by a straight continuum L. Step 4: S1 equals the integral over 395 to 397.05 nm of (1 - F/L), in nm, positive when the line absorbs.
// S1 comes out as 0.359 nm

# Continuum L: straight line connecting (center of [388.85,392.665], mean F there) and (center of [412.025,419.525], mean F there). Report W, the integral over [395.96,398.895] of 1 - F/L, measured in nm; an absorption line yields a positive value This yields 0.42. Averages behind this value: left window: 14.2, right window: 17.5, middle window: 12.9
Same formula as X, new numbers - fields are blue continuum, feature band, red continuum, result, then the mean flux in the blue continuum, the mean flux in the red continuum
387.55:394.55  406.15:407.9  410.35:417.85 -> -0.03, 12.6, 17.5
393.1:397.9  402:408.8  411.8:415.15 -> -0.13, 11.7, 17.7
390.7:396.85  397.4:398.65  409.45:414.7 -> -0.21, 12.4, 17.1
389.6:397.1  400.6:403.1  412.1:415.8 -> -0.16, 12.4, 17.8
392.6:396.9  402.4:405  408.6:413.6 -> -0.12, 11.3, 17.3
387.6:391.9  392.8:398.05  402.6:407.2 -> 0.28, 14.1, 16.6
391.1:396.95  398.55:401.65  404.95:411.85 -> -0.19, 12.1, 17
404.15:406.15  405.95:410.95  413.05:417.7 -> 0.02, 16.8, 17.5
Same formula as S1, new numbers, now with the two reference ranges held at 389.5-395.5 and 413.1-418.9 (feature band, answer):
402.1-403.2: -0.166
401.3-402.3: -0.161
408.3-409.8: -0.146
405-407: -0.203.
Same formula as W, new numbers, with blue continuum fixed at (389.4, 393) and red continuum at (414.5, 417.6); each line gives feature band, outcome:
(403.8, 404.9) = 0.00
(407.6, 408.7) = -0.06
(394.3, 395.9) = -0.06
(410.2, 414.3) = -0.08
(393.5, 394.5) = 0.25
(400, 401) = -0.09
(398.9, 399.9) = -0.10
